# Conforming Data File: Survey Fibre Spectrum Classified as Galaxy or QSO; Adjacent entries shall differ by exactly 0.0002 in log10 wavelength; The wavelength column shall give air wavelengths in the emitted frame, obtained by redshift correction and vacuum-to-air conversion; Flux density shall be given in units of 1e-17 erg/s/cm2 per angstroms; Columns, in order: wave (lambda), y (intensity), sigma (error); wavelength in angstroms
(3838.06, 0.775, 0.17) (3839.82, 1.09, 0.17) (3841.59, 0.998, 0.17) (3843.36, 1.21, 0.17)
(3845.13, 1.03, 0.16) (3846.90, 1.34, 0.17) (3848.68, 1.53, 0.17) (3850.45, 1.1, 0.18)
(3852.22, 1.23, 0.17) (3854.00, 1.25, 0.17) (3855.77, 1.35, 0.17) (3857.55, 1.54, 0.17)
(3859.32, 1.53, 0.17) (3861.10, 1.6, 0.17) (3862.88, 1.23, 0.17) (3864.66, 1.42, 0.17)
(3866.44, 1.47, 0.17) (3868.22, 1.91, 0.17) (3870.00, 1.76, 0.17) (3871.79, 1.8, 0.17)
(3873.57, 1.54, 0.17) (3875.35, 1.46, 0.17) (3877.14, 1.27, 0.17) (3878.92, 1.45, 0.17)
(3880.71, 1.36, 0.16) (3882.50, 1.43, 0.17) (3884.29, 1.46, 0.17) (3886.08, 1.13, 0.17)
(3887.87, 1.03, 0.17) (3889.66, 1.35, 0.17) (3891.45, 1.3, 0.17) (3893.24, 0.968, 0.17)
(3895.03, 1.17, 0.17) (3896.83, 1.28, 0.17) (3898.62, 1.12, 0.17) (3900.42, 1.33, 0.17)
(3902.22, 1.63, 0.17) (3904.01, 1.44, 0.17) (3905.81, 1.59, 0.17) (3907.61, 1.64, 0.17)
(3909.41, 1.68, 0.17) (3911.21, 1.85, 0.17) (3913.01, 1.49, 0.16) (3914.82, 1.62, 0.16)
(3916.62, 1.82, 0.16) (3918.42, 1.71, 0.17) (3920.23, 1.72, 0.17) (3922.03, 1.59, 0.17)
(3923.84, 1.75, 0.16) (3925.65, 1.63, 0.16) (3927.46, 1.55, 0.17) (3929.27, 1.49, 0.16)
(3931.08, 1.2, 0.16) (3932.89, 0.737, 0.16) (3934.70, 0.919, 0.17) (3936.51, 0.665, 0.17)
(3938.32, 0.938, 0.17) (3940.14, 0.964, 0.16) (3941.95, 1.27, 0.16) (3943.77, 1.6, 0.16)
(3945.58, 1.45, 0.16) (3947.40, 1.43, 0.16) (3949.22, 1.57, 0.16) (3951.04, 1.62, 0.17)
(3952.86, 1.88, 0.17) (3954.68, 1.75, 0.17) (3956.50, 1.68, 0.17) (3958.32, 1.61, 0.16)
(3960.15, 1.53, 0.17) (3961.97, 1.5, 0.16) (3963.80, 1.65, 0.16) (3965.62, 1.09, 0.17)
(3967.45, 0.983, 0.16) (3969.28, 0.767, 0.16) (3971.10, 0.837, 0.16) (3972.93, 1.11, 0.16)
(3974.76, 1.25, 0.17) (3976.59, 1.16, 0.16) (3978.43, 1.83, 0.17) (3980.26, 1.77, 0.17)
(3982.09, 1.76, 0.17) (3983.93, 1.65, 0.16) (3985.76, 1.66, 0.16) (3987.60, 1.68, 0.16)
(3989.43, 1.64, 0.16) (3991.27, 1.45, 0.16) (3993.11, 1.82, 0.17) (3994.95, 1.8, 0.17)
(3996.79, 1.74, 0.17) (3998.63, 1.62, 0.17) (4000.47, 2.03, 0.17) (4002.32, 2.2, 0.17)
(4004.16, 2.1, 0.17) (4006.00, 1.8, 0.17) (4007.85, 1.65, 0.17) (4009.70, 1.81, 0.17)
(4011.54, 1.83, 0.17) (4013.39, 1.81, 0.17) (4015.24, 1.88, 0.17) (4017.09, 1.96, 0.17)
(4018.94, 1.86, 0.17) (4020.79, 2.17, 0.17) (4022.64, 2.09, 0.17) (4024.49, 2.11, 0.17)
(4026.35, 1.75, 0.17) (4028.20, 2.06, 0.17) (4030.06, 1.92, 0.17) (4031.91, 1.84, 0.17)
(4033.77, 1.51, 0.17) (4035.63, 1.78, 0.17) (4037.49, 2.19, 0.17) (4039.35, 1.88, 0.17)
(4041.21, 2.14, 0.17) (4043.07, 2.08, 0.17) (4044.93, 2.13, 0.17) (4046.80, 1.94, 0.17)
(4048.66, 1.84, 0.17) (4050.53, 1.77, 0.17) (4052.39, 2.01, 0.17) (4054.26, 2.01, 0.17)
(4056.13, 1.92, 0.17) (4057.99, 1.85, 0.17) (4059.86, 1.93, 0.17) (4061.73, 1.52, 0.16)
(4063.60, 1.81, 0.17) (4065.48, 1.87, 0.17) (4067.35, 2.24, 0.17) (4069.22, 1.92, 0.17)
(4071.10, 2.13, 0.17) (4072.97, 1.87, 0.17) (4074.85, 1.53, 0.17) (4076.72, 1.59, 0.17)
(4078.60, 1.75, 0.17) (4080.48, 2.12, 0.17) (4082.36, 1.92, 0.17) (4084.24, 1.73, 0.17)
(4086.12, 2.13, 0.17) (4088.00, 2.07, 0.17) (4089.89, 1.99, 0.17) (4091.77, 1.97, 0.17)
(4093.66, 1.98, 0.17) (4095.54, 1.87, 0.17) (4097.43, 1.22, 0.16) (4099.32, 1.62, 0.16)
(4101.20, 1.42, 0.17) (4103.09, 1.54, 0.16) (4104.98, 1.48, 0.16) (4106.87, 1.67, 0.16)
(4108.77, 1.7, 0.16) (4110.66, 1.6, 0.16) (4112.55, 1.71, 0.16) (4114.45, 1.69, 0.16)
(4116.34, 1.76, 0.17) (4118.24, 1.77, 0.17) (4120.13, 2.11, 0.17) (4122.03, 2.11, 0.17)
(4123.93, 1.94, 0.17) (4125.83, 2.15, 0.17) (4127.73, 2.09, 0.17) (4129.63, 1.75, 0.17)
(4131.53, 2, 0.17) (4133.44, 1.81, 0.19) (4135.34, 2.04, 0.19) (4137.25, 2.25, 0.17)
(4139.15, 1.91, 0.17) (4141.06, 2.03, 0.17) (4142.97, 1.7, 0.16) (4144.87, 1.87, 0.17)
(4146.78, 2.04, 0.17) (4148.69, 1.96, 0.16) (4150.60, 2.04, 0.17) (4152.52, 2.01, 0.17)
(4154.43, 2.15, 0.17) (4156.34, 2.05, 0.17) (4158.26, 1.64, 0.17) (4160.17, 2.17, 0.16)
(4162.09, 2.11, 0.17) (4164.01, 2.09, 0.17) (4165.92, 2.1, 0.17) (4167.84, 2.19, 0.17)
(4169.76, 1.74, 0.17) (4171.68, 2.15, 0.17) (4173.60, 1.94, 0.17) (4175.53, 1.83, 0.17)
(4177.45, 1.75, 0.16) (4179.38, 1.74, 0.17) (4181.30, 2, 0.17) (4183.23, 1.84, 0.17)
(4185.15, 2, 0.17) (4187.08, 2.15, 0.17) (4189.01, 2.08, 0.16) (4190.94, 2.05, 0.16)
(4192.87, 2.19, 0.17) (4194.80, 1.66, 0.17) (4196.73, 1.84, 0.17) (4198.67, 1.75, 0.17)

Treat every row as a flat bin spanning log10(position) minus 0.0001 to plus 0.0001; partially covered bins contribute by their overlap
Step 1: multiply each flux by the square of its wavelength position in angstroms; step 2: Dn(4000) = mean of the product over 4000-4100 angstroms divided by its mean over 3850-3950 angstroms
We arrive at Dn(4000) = 1.5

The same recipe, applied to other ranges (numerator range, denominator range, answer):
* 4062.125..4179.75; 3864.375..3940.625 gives 1.49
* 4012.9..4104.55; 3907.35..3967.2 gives 1.36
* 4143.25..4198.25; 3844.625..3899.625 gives 1.67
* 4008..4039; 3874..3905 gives 1.56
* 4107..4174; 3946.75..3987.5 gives 1.45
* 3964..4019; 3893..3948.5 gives 1.20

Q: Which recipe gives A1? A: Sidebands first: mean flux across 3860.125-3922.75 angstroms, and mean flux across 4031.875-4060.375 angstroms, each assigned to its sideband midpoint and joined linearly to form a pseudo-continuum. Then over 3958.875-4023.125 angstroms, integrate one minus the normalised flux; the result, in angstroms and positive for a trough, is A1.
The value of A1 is 4.8 angstroms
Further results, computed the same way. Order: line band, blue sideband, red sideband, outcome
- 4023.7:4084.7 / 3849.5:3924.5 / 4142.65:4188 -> -4.56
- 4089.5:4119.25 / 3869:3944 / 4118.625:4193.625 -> 2.96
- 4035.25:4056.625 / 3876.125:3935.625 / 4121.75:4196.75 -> -3.14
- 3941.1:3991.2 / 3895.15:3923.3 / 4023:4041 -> 7.25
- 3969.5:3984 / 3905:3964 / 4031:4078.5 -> 2.26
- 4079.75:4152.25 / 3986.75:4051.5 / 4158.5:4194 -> 3.38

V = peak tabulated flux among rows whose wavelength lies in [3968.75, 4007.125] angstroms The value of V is 2.2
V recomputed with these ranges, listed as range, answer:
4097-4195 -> 2.25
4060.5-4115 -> 2.24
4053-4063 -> 2.01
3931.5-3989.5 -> 1.88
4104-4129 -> 2.15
